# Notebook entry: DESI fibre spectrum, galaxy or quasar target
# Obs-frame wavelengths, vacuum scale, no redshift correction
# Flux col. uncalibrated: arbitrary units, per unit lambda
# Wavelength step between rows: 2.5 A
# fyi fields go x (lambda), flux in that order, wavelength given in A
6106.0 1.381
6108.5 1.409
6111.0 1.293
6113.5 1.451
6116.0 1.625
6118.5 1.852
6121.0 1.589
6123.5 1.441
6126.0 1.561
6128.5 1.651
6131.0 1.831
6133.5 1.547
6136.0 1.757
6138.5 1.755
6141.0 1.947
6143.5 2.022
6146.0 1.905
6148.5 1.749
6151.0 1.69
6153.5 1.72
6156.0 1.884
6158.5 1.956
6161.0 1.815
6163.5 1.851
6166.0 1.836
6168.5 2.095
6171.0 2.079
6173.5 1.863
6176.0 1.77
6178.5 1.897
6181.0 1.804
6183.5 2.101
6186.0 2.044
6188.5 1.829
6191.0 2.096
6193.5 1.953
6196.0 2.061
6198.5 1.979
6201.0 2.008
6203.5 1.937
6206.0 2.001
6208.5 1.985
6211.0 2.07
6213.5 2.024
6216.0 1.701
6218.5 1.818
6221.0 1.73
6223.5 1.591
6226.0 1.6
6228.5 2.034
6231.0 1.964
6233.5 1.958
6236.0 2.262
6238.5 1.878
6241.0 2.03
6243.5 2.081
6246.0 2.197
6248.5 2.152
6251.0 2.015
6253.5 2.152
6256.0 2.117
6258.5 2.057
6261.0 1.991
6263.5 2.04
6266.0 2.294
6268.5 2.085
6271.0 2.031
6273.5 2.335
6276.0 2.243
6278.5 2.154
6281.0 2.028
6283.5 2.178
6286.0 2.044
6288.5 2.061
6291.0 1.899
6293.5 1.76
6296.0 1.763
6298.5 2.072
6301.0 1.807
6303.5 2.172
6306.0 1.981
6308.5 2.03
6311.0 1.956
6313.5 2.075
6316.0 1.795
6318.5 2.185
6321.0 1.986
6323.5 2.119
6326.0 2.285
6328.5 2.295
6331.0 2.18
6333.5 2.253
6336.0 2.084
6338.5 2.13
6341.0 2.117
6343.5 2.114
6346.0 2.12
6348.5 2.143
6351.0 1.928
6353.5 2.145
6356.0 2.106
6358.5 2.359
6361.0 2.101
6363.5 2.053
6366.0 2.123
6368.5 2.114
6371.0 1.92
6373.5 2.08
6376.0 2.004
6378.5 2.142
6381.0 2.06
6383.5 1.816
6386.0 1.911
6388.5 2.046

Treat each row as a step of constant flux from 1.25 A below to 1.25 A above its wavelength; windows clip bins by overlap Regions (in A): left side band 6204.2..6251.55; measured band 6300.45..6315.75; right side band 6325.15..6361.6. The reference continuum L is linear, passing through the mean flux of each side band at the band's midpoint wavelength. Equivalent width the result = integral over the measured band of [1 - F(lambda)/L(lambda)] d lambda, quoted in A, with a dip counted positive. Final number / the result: 0.7 A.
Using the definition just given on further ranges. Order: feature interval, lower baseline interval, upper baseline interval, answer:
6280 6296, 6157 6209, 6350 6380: 0.4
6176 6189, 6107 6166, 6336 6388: -1.0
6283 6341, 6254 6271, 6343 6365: 1.7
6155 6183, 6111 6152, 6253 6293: -1.5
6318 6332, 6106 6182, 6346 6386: -1.1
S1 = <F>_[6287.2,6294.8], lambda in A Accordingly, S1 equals 1.91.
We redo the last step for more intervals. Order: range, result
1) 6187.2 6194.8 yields 1.96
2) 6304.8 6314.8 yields 2.01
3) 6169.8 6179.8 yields 1.9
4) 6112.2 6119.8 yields 1.64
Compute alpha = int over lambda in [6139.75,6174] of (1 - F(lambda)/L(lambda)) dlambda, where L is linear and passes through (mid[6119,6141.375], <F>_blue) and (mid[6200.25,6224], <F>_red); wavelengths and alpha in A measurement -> -2.8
